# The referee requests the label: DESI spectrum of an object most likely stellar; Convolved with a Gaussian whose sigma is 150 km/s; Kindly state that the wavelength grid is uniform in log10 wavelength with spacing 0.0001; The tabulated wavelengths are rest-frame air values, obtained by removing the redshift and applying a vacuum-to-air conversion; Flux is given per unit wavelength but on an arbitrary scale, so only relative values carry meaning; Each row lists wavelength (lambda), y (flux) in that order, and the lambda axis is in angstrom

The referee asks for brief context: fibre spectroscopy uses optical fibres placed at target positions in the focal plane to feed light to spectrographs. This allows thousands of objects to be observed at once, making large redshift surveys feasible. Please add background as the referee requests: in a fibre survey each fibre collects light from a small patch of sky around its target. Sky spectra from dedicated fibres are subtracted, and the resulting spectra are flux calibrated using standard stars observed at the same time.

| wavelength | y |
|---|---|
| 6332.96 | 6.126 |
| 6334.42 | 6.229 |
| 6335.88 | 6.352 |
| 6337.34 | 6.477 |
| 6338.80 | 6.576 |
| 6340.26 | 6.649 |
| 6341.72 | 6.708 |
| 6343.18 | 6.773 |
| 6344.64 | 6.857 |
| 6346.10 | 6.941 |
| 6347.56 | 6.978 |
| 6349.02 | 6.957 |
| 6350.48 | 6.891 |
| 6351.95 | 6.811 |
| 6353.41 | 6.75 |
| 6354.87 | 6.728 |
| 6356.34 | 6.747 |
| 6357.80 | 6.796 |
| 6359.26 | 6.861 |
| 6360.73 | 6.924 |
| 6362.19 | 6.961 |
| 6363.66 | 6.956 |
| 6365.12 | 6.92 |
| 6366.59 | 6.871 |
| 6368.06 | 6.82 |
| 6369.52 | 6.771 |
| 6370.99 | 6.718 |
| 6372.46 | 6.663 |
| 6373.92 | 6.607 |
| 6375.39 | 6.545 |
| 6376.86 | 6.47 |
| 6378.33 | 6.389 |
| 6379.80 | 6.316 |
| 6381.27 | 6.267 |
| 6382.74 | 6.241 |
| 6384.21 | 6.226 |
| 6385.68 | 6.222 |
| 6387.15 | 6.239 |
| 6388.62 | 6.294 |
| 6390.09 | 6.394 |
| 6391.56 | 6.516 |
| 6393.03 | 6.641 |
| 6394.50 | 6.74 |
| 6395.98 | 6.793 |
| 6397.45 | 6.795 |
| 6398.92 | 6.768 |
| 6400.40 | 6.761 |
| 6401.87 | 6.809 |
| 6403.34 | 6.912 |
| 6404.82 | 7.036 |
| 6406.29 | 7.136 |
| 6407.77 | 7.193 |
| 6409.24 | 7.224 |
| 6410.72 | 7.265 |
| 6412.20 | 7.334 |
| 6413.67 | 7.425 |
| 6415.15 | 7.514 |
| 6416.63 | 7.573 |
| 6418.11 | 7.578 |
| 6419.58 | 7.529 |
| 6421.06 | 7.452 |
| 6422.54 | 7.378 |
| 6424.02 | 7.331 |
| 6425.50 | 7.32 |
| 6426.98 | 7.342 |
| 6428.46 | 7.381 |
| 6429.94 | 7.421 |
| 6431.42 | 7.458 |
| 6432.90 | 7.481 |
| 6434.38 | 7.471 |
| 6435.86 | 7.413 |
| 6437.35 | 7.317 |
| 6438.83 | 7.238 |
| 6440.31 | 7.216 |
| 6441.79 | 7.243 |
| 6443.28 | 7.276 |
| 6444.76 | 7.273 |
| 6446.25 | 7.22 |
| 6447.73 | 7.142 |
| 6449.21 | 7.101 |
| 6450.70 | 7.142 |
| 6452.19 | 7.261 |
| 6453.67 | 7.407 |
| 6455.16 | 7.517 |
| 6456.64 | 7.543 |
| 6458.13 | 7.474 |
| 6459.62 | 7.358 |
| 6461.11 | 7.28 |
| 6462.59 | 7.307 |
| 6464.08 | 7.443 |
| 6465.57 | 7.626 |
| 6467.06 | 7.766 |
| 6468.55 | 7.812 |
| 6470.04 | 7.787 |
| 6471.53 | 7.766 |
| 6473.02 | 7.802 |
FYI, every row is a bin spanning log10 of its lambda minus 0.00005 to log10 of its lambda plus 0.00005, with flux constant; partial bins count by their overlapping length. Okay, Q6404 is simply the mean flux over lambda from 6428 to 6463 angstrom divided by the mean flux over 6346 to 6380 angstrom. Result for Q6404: 1.08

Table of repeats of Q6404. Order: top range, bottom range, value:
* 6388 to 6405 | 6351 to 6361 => 0.99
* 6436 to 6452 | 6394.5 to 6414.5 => 1.03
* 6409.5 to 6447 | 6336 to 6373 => 1.09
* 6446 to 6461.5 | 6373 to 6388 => 1.15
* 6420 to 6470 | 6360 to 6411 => 1.10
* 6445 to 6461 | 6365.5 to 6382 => 1.11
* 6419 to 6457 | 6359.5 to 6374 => 1.07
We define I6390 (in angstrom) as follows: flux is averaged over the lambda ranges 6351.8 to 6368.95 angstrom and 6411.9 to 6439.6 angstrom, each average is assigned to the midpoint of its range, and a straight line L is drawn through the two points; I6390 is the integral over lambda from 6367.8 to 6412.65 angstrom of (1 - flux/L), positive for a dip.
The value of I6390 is 2.7 angstrom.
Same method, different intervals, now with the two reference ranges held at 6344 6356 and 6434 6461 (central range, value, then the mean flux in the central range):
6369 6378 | 0.5 angstrom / 6.61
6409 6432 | -0.7 angstrom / 7.41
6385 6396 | 0.9 angstrom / 6.46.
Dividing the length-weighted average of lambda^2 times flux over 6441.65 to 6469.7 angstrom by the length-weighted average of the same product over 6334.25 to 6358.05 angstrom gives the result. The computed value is 1.1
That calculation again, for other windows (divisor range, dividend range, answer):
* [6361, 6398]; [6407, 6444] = 1.14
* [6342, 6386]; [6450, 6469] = 1.15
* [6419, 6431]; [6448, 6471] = 1.02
